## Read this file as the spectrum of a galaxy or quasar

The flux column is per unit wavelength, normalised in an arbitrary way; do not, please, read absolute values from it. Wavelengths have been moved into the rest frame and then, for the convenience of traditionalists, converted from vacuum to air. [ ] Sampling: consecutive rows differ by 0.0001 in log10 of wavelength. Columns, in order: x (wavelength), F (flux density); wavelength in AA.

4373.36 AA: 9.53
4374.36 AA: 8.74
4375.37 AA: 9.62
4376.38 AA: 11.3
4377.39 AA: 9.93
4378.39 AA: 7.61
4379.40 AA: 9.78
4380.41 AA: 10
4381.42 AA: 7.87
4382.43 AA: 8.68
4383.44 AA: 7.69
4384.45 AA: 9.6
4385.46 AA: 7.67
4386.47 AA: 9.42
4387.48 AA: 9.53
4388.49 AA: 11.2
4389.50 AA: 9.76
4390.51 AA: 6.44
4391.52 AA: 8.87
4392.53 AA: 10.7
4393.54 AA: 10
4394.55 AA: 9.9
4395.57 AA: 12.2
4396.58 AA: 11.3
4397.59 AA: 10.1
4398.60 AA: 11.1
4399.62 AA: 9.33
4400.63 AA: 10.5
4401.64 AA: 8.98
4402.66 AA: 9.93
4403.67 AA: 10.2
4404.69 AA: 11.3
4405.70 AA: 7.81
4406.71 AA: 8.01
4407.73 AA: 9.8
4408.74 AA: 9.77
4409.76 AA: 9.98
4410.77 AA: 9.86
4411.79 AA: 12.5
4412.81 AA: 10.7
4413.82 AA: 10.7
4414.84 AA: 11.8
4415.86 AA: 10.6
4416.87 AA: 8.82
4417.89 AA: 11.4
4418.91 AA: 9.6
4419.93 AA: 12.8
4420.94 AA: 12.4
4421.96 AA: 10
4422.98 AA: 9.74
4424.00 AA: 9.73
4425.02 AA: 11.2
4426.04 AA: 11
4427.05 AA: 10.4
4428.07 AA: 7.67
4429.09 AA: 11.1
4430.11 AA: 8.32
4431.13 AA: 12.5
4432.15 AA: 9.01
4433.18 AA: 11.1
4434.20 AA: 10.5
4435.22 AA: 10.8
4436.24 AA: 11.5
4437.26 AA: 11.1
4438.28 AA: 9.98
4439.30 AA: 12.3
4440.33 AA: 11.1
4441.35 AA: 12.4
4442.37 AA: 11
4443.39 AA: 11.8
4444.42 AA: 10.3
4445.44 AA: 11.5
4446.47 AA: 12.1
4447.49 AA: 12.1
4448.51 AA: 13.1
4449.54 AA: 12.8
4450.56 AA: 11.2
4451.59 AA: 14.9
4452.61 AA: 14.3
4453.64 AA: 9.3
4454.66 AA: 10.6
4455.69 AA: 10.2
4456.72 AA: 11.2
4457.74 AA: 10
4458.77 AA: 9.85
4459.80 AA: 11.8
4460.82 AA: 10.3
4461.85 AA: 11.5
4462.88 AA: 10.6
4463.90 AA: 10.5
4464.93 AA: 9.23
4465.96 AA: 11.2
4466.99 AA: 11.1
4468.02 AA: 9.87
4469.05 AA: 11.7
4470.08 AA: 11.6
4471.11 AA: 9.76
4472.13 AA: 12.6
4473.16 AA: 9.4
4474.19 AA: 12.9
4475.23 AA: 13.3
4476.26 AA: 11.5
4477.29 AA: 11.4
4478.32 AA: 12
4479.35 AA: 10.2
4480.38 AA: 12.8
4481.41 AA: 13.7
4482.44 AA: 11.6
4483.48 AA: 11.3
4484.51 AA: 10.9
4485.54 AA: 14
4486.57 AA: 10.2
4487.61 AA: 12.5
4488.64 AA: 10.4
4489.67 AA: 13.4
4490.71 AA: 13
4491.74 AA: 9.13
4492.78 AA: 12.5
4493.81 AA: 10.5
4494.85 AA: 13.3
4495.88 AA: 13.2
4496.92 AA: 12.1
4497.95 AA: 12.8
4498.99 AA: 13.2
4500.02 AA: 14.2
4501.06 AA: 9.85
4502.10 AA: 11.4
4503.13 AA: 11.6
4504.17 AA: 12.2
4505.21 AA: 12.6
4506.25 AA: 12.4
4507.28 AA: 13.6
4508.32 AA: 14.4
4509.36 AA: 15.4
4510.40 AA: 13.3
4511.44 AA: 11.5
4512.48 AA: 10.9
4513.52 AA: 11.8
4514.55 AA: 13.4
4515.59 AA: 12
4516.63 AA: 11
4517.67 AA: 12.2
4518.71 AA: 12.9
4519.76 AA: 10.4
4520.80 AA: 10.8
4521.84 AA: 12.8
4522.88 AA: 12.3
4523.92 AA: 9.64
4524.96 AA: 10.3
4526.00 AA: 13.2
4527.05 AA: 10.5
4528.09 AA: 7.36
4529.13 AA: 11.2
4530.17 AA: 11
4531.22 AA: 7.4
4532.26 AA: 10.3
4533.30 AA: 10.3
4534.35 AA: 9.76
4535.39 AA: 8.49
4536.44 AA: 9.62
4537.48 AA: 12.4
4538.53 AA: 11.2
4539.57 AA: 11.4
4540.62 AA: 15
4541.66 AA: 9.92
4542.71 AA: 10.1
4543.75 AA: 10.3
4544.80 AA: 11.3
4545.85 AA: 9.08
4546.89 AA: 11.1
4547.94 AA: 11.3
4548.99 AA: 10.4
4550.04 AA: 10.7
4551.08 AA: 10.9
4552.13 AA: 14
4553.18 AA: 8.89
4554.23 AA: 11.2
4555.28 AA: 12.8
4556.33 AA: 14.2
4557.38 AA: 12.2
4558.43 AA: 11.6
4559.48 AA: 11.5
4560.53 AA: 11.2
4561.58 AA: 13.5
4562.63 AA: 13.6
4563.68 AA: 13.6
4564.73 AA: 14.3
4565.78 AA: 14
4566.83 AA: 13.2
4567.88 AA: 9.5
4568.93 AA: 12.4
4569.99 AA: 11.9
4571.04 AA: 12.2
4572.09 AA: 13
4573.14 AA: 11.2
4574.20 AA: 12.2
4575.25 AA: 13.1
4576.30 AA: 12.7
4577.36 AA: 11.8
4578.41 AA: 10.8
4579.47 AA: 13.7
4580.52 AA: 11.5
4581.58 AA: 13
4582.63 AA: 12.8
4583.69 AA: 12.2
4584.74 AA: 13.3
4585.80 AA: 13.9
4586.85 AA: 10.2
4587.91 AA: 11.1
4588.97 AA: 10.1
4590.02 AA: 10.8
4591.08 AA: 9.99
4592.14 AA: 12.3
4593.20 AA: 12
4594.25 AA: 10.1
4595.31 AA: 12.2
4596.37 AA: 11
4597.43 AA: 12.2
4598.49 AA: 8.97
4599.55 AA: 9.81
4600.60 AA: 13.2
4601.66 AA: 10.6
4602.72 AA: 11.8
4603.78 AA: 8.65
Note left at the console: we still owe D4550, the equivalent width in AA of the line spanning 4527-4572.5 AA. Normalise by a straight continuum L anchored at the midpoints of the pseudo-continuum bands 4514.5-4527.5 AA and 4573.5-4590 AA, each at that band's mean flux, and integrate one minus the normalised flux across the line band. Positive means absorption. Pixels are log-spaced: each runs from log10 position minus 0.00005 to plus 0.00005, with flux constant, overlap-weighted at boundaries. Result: 1.8 AA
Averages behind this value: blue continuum 11.6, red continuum 12.1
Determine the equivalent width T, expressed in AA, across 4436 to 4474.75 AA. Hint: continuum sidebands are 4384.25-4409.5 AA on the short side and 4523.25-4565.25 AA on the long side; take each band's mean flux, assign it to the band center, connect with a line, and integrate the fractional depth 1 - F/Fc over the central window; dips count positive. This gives -3.7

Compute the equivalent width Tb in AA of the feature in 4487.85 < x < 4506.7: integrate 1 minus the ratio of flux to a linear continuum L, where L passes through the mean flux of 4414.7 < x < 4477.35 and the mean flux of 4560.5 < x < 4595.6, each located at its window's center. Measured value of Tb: -1.0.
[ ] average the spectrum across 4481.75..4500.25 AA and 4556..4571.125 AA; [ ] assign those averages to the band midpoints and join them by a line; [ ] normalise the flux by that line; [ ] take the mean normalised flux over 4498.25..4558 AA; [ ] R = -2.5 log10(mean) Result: 0.08 mag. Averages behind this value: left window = 12.1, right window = 12.6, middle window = 11.5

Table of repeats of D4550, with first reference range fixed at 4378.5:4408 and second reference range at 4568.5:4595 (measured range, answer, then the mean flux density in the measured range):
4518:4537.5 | 1.2 AA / 10.5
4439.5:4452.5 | -2.4 AA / 12.1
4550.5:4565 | -0.9 AA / 12.4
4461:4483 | -1.7 AA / 11.3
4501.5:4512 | -1.7 AA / 12.8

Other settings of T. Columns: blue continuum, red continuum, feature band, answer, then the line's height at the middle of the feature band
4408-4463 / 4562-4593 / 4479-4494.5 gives -0.5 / 11.4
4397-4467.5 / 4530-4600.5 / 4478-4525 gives -3.9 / 11.2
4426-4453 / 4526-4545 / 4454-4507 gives -2.9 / 11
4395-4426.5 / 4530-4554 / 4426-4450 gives -1.4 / 10.5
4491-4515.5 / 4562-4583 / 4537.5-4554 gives 1.8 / 12.5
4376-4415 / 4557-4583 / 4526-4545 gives 2.3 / 11.9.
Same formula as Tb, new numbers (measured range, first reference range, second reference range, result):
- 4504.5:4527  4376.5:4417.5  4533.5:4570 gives -2.1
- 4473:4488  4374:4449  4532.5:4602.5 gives -1.4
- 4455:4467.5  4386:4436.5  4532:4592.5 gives 0.1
